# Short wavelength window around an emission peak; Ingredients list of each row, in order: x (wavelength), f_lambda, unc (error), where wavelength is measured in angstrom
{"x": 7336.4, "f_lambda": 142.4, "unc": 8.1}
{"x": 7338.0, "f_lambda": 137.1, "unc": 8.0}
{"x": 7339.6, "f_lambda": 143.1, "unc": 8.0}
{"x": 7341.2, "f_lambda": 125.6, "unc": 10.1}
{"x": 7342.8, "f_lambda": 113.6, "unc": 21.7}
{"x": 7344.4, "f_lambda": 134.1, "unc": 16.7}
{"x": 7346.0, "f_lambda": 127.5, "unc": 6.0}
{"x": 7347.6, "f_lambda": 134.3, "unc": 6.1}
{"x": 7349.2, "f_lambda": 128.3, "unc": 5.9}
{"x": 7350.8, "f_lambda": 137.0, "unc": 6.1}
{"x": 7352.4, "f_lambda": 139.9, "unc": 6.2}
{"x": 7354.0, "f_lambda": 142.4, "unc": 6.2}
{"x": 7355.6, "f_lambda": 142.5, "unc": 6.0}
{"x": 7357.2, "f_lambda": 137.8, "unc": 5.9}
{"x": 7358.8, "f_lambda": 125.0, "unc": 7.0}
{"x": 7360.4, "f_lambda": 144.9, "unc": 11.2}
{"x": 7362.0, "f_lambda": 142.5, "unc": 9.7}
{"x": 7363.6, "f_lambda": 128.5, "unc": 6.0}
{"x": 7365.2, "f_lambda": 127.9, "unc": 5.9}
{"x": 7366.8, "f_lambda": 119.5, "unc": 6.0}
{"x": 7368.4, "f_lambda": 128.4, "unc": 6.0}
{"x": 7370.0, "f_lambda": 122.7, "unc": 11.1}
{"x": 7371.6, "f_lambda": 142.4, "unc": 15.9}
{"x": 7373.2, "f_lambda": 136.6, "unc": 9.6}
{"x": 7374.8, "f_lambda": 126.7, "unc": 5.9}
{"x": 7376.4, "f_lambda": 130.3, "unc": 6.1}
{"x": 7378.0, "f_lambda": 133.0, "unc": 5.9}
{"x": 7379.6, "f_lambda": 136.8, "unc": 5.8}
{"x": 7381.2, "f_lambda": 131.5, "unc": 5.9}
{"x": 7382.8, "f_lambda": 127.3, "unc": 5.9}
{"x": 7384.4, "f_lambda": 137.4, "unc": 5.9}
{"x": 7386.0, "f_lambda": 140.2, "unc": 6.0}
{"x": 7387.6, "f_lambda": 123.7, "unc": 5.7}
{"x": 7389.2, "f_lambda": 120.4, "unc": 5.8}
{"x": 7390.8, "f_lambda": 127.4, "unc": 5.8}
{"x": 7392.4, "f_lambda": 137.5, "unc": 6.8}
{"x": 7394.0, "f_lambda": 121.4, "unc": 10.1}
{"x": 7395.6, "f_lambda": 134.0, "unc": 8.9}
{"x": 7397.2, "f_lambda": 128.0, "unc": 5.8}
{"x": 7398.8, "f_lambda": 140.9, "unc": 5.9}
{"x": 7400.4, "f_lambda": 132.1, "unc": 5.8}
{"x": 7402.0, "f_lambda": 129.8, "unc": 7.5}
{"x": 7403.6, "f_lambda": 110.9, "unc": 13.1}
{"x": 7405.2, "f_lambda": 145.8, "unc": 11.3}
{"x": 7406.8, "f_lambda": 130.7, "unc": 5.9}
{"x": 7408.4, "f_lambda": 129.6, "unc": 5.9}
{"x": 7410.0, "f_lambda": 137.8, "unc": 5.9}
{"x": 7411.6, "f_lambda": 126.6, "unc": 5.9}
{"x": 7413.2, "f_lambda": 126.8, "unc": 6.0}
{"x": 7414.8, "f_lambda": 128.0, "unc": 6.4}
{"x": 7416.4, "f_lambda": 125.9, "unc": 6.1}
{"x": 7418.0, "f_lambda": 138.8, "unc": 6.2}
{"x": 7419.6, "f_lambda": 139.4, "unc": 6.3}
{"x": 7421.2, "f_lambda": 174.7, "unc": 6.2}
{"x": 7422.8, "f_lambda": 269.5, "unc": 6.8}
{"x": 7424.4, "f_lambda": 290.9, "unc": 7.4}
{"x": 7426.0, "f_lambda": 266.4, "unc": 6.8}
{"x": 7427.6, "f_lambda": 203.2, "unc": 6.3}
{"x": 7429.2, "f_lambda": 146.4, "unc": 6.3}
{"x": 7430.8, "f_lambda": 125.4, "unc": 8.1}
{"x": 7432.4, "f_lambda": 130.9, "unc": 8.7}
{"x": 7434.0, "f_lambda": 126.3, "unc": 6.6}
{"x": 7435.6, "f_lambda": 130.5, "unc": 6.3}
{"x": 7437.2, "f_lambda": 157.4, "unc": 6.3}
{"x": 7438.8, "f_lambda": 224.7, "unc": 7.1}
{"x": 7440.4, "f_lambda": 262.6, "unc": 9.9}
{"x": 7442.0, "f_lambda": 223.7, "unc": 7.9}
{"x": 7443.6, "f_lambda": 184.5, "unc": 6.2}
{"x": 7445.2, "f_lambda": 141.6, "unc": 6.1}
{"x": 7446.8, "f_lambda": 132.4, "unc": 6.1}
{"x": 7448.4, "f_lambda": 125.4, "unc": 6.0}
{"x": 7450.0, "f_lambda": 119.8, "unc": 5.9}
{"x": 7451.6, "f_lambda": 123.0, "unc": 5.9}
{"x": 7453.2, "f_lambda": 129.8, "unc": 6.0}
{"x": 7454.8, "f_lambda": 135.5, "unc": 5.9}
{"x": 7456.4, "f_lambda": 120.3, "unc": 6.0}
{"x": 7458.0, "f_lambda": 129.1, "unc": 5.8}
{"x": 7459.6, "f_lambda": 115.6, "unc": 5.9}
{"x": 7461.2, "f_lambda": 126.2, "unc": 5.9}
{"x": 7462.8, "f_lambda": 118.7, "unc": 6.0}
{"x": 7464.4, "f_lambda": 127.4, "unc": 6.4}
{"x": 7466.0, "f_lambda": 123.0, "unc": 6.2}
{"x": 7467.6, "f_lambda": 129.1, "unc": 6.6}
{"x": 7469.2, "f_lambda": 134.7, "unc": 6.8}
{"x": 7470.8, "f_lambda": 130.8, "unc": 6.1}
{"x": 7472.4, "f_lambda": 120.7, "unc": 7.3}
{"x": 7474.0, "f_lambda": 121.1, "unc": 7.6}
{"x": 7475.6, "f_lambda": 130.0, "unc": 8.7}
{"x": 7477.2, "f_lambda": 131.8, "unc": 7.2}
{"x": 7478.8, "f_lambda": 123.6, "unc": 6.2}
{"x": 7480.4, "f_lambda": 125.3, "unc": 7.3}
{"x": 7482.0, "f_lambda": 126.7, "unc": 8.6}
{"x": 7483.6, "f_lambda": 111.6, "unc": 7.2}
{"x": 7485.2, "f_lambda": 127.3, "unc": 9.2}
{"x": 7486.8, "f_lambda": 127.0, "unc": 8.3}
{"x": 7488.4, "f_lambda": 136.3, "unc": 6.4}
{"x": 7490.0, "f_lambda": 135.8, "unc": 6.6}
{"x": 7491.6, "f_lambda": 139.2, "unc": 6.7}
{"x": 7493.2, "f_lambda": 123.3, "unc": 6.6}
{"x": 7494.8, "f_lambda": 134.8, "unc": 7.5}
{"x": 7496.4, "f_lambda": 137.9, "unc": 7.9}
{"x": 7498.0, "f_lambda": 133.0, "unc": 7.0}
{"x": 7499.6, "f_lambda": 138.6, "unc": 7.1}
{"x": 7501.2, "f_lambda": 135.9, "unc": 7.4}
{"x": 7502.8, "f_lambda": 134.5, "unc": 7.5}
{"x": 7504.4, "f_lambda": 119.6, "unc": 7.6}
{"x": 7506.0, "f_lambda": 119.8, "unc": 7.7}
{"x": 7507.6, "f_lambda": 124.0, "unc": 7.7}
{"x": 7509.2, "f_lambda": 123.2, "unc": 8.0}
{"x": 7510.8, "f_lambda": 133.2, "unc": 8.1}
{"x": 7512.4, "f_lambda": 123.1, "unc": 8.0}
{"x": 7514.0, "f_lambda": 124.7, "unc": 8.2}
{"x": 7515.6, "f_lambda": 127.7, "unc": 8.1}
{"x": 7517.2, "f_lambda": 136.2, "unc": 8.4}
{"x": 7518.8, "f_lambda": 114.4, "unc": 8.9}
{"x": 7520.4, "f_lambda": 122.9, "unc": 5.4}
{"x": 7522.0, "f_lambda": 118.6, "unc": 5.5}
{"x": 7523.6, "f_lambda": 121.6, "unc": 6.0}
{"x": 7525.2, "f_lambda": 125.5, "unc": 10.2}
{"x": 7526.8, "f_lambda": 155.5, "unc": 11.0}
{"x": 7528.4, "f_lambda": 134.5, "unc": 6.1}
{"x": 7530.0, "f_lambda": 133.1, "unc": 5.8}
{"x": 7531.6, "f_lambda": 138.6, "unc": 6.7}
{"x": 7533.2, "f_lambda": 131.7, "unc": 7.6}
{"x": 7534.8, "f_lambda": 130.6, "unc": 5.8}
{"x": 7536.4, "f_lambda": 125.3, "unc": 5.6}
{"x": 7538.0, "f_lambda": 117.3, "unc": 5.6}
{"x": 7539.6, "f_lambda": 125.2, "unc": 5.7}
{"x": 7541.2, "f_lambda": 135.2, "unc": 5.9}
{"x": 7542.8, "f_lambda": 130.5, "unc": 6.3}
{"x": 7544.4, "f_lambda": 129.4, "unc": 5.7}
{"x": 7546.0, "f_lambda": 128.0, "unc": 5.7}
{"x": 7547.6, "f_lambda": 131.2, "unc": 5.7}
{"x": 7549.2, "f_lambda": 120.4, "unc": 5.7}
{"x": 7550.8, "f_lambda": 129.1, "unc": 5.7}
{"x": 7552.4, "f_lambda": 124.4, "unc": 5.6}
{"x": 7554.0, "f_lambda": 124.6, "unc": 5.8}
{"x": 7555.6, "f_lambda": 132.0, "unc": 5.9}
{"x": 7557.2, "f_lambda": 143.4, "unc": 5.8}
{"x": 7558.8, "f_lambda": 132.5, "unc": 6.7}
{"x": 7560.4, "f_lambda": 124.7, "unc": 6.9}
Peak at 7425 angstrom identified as [S II] 6716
